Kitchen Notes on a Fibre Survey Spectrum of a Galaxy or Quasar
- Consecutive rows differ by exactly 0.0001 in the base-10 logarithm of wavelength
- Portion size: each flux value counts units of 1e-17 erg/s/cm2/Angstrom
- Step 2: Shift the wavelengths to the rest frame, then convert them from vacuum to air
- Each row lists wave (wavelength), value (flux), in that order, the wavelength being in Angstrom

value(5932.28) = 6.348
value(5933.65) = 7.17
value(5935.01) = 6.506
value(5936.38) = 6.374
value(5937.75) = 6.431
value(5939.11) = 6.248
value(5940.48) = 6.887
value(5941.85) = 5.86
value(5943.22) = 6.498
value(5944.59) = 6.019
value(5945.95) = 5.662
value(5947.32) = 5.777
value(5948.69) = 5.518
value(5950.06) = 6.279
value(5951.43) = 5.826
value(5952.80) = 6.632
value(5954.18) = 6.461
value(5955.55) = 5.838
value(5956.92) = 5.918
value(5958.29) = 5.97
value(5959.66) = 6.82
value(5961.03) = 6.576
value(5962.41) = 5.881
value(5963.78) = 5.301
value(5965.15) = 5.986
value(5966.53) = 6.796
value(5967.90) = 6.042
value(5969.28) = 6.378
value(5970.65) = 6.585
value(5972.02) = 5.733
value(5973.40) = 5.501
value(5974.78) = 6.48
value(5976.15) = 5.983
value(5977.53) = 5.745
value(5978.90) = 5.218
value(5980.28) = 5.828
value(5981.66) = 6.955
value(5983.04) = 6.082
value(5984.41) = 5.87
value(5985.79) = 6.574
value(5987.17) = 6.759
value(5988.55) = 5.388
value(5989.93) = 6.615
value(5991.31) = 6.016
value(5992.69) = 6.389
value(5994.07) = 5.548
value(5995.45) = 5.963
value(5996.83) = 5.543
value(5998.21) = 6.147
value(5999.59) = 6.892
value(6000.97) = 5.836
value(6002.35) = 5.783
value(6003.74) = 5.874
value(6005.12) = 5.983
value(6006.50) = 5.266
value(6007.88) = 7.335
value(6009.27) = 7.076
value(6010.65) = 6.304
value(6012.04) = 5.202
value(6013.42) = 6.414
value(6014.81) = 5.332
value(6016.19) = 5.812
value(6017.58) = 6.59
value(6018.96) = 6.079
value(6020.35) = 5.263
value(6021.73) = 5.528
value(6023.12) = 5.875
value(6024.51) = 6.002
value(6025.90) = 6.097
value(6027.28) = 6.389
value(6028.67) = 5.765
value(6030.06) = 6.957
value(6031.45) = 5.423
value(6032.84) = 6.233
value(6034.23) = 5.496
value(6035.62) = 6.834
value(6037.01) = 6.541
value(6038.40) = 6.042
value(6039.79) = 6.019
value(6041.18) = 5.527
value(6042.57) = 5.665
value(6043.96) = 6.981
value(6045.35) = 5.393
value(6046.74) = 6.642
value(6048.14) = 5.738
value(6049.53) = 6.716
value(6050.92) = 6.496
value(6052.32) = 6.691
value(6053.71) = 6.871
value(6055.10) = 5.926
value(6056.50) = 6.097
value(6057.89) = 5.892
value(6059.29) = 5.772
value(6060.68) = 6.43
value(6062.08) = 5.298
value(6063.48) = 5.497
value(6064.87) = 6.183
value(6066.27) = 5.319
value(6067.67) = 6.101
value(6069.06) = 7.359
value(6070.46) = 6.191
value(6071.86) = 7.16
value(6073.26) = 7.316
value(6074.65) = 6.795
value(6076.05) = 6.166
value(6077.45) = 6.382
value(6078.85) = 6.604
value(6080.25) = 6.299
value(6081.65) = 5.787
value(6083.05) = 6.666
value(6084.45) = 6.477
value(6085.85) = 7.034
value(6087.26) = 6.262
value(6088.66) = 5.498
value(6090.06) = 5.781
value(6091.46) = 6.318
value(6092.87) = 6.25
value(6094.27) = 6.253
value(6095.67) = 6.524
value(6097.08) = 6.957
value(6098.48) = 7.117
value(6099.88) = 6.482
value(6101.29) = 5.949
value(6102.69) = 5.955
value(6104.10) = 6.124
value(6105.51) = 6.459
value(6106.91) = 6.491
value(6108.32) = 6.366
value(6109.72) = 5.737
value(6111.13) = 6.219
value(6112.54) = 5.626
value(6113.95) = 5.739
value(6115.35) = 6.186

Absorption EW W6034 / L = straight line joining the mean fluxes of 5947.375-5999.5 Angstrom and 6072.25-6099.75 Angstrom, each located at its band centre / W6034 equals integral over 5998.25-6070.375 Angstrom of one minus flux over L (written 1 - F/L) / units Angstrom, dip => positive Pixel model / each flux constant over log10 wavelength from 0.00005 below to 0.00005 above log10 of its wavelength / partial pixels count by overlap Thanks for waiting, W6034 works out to 2.20 Angstrom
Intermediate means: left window 6.09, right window 6.46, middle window 6.1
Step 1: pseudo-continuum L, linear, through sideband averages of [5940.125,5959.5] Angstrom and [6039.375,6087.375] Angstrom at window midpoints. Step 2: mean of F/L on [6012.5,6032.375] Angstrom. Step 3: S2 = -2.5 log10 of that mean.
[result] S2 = 0.045 mag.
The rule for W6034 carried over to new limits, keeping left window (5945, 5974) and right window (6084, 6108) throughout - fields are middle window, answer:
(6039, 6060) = 0.3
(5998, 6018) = 0.2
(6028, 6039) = 0.1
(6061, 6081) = -0.1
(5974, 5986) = 0.1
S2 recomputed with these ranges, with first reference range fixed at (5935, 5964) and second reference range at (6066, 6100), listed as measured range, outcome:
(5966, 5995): 0.020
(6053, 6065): 0.072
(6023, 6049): 0.045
